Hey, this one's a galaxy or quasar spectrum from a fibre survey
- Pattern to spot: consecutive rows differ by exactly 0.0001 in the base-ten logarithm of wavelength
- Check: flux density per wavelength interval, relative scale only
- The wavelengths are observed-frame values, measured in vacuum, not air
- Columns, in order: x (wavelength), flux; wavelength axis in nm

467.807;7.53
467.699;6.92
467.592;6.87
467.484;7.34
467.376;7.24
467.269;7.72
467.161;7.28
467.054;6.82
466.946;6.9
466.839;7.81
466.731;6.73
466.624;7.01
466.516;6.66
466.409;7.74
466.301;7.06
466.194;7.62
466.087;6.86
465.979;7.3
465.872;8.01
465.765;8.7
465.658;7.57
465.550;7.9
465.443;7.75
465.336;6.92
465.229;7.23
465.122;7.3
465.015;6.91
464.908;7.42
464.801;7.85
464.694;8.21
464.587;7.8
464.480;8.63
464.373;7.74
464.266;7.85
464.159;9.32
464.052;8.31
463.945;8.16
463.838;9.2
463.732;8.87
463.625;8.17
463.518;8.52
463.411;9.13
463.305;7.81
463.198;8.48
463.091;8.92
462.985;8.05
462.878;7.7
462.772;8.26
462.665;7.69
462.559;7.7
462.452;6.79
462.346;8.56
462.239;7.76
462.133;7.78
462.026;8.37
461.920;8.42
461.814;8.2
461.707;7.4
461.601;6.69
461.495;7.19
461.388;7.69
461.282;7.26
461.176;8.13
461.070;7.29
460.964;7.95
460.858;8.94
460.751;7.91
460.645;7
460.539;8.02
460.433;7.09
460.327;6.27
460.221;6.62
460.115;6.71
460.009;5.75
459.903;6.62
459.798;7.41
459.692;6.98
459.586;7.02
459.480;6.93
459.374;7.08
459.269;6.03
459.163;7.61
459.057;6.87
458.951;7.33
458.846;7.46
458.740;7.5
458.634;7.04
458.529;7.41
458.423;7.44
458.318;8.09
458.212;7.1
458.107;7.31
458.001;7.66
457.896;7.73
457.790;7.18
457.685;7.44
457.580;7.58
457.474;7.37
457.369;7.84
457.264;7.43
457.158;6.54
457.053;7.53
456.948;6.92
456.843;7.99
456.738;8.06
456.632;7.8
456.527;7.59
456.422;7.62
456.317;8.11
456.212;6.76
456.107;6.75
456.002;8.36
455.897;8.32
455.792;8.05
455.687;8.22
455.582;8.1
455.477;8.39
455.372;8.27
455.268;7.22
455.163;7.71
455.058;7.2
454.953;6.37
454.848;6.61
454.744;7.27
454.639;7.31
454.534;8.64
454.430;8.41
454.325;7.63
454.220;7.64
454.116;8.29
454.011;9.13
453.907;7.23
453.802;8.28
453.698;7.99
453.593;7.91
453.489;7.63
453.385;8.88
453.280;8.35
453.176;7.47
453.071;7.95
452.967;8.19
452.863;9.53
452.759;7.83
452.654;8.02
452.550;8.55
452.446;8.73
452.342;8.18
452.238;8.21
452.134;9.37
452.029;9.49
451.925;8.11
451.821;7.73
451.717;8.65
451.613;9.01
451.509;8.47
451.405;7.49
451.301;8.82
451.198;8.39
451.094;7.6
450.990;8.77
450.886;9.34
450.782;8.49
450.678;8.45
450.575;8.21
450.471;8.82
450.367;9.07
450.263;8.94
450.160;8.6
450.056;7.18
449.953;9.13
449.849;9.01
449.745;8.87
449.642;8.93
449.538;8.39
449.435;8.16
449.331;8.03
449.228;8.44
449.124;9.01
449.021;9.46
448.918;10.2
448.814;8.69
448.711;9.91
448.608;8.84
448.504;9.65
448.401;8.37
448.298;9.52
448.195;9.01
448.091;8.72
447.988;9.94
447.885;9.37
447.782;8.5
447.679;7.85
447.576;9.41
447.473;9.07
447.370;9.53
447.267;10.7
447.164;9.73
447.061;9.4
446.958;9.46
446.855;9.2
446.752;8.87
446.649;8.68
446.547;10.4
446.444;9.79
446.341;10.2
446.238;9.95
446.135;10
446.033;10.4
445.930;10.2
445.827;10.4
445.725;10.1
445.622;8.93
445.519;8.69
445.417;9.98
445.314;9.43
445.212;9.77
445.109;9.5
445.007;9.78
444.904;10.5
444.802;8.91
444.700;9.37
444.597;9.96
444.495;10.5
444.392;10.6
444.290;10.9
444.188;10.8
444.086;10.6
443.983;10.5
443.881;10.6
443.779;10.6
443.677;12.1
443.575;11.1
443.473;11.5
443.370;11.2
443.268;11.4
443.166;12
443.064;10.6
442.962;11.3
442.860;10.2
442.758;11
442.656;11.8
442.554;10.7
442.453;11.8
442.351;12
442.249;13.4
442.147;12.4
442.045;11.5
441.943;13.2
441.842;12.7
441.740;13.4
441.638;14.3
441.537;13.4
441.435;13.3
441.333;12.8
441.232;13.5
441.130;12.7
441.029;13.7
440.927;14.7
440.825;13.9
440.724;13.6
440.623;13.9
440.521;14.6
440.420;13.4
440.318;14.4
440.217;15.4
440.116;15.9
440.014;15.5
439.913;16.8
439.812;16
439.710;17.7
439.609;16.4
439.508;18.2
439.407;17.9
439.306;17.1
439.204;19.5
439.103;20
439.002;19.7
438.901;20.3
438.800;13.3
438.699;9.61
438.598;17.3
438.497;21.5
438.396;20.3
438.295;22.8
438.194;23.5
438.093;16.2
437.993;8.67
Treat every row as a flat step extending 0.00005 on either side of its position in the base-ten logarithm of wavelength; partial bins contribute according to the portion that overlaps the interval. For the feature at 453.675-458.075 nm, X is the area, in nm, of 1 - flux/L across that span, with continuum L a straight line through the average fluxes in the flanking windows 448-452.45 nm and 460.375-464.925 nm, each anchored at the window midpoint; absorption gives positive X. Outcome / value 0.38 nm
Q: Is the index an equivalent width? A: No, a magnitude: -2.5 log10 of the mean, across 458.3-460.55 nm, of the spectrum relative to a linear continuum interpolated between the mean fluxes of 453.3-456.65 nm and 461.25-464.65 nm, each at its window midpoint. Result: 0.14 mag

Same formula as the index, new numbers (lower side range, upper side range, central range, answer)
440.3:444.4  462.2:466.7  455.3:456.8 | 0.21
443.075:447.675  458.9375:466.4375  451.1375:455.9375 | 0.11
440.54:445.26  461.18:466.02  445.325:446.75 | 0.14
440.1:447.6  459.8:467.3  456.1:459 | 0.18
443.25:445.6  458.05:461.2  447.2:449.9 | 0.05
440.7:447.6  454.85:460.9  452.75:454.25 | 0.05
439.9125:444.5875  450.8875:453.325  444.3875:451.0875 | 0.10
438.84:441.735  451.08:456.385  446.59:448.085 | 0.25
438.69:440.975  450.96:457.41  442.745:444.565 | 0.26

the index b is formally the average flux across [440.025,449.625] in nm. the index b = 10.8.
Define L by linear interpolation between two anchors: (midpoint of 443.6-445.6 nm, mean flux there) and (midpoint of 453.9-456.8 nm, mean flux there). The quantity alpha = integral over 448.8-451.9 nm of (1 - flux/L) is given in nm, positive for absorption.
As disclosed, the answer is 0.094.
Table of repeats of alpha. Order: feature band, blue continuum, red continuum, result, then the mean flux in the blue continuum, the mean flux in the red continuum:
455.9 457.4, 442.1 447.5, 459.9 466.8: 0.197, 10.4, 7.72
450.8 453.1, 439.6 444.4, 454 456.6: 0.135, 12.8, 7.74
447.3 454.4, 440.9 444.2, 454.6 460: 0.608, 12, 7.41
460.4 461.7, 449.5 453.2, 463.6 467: 0.060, 8.51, 7.73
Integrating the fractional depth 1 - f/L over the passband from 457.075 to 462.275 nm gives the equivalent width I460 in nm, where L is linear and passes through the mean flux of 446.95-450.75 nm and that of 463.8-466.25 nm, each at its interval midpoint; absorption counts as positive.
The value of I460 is 0.54 nm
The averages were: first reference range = 8.98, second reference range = 7.84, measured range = 7.36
